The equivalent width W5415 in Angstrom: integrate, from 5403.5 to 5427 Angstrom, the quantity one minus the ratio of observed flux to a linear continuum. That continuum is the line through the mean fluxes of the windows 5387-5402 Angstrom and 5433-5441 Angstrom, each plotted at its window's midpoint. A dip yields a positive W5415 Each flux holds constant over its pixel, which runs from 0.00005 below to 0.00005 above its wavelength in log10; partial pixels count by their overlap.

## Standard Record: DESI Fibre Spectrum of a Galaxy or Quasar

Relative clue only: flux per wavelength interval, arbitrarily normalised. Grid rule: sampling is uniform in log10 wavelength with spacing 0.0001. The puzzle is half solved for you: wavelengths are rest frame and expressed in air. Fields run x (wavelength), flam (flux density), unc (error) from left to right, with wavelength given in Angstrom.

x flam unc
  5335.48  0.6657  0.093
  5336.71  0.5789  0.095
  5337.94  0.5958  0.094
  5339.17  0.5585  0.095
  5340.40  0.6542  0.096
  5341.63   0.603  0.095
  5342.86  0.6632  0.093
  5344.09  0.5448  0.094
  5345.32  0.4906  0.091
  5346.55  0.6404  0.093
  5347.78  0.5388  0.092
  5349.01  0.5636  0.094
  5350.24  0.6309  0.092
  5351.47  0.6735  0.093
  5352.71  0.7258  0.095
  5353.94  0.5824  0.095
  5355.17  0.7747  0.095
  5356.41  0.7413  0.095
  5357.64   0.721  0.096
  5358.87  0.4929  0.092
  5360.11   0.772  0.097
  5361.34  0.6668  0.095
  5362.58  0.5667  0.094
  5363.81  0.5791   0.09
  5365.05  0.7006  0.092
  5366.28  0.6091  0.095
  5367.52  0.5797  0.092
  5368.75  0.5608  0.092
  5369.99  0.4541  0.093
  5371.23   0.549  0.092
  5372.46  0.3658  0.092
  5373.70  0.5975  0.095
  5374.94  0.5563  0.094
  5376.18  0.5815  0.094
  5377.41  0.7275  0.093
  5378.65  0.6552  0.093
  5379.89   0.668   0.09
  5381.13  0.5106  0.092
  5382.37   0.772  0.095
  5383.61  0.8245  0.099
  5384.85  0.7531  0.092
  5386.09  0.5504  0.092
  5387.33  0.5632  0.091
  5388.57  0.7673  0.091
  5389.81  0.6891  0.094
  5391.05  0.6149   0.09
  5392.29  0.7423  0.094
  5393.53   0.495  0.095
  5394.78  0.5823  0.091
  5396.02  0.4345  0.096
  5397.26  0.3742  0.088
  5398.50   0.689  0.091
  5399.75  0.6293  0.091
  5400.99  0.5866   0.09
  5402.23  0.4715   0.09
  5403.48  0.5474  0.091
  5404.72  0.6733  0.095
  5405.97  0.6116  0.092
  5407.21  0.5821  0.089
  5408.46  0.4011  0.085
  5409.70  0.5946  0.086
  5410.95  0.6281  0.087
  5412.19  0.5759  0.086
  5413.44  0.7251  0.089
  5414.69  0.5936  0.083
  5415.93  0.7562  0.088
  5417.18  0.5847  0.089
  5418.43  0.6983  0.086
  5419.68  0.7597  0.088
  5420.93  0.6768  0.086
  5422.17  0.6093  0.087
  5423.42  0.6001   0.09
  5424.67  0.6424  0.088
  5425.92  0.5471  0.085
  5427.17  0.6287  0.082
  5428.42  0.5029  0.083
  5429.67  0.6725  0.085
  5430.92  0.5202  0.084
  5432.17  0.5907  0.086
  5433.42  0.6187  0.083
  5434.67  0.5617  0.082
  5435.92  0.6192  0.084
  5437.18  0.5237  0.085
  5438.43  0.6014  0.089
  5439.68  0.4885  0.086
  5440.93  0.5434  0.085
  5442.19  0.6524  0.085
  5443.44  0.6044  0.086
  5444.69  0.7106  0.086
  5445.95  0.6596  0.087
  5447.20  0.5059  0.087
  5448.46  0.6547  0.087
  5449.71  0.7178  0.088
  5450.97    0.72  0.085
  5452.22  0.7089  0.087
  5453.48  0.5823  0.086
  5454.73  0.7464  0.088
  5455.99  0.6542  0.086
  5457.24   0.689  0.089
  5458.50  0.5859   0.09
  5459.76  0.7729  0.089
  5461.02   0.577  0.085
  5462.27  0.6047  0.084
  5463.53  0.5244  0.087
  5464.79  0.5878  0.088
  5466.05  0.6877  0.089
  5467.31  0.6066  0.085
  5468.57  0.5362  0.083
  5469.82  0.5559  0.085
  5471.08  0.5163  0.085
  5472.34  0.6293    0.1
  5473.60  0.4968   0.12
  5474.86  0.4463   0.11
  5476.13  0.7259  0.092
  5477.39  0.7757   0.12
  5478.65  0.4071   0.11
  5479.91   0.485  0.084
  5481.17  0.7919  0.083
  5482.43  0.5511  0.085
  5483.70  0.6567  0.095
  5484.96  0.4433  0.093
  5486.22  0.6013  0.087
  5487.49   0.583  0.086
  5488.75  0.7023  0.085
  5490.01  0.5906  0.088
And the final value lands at -1.75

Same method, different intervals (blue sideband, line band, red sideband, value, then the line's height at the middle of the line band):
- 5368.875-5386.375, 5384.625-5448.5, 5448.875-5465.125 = 2.93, 0.632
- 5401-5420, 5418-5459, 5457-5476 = -1.67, 0.6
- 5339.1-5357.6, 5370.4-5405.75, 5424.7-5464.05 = 1.11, 0.625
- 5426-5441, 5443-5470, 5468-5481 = -3.25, 0.569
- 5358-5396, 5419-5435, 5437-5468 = 0.35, 0.625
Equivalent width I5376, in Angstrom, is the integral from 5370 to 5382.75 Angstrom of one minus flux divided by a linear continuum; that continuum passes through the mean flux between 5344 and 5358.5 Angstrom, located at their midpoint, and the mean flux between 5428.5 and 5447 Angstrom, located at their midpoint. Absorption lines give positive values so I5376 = 0.7 Angstrom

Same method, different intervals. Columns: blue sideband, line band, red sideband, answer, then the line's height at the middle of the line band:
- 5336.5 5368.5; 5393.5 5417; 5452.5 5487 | 1.38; 0.615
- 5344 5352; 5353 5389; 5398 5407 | -2.32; 0.591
